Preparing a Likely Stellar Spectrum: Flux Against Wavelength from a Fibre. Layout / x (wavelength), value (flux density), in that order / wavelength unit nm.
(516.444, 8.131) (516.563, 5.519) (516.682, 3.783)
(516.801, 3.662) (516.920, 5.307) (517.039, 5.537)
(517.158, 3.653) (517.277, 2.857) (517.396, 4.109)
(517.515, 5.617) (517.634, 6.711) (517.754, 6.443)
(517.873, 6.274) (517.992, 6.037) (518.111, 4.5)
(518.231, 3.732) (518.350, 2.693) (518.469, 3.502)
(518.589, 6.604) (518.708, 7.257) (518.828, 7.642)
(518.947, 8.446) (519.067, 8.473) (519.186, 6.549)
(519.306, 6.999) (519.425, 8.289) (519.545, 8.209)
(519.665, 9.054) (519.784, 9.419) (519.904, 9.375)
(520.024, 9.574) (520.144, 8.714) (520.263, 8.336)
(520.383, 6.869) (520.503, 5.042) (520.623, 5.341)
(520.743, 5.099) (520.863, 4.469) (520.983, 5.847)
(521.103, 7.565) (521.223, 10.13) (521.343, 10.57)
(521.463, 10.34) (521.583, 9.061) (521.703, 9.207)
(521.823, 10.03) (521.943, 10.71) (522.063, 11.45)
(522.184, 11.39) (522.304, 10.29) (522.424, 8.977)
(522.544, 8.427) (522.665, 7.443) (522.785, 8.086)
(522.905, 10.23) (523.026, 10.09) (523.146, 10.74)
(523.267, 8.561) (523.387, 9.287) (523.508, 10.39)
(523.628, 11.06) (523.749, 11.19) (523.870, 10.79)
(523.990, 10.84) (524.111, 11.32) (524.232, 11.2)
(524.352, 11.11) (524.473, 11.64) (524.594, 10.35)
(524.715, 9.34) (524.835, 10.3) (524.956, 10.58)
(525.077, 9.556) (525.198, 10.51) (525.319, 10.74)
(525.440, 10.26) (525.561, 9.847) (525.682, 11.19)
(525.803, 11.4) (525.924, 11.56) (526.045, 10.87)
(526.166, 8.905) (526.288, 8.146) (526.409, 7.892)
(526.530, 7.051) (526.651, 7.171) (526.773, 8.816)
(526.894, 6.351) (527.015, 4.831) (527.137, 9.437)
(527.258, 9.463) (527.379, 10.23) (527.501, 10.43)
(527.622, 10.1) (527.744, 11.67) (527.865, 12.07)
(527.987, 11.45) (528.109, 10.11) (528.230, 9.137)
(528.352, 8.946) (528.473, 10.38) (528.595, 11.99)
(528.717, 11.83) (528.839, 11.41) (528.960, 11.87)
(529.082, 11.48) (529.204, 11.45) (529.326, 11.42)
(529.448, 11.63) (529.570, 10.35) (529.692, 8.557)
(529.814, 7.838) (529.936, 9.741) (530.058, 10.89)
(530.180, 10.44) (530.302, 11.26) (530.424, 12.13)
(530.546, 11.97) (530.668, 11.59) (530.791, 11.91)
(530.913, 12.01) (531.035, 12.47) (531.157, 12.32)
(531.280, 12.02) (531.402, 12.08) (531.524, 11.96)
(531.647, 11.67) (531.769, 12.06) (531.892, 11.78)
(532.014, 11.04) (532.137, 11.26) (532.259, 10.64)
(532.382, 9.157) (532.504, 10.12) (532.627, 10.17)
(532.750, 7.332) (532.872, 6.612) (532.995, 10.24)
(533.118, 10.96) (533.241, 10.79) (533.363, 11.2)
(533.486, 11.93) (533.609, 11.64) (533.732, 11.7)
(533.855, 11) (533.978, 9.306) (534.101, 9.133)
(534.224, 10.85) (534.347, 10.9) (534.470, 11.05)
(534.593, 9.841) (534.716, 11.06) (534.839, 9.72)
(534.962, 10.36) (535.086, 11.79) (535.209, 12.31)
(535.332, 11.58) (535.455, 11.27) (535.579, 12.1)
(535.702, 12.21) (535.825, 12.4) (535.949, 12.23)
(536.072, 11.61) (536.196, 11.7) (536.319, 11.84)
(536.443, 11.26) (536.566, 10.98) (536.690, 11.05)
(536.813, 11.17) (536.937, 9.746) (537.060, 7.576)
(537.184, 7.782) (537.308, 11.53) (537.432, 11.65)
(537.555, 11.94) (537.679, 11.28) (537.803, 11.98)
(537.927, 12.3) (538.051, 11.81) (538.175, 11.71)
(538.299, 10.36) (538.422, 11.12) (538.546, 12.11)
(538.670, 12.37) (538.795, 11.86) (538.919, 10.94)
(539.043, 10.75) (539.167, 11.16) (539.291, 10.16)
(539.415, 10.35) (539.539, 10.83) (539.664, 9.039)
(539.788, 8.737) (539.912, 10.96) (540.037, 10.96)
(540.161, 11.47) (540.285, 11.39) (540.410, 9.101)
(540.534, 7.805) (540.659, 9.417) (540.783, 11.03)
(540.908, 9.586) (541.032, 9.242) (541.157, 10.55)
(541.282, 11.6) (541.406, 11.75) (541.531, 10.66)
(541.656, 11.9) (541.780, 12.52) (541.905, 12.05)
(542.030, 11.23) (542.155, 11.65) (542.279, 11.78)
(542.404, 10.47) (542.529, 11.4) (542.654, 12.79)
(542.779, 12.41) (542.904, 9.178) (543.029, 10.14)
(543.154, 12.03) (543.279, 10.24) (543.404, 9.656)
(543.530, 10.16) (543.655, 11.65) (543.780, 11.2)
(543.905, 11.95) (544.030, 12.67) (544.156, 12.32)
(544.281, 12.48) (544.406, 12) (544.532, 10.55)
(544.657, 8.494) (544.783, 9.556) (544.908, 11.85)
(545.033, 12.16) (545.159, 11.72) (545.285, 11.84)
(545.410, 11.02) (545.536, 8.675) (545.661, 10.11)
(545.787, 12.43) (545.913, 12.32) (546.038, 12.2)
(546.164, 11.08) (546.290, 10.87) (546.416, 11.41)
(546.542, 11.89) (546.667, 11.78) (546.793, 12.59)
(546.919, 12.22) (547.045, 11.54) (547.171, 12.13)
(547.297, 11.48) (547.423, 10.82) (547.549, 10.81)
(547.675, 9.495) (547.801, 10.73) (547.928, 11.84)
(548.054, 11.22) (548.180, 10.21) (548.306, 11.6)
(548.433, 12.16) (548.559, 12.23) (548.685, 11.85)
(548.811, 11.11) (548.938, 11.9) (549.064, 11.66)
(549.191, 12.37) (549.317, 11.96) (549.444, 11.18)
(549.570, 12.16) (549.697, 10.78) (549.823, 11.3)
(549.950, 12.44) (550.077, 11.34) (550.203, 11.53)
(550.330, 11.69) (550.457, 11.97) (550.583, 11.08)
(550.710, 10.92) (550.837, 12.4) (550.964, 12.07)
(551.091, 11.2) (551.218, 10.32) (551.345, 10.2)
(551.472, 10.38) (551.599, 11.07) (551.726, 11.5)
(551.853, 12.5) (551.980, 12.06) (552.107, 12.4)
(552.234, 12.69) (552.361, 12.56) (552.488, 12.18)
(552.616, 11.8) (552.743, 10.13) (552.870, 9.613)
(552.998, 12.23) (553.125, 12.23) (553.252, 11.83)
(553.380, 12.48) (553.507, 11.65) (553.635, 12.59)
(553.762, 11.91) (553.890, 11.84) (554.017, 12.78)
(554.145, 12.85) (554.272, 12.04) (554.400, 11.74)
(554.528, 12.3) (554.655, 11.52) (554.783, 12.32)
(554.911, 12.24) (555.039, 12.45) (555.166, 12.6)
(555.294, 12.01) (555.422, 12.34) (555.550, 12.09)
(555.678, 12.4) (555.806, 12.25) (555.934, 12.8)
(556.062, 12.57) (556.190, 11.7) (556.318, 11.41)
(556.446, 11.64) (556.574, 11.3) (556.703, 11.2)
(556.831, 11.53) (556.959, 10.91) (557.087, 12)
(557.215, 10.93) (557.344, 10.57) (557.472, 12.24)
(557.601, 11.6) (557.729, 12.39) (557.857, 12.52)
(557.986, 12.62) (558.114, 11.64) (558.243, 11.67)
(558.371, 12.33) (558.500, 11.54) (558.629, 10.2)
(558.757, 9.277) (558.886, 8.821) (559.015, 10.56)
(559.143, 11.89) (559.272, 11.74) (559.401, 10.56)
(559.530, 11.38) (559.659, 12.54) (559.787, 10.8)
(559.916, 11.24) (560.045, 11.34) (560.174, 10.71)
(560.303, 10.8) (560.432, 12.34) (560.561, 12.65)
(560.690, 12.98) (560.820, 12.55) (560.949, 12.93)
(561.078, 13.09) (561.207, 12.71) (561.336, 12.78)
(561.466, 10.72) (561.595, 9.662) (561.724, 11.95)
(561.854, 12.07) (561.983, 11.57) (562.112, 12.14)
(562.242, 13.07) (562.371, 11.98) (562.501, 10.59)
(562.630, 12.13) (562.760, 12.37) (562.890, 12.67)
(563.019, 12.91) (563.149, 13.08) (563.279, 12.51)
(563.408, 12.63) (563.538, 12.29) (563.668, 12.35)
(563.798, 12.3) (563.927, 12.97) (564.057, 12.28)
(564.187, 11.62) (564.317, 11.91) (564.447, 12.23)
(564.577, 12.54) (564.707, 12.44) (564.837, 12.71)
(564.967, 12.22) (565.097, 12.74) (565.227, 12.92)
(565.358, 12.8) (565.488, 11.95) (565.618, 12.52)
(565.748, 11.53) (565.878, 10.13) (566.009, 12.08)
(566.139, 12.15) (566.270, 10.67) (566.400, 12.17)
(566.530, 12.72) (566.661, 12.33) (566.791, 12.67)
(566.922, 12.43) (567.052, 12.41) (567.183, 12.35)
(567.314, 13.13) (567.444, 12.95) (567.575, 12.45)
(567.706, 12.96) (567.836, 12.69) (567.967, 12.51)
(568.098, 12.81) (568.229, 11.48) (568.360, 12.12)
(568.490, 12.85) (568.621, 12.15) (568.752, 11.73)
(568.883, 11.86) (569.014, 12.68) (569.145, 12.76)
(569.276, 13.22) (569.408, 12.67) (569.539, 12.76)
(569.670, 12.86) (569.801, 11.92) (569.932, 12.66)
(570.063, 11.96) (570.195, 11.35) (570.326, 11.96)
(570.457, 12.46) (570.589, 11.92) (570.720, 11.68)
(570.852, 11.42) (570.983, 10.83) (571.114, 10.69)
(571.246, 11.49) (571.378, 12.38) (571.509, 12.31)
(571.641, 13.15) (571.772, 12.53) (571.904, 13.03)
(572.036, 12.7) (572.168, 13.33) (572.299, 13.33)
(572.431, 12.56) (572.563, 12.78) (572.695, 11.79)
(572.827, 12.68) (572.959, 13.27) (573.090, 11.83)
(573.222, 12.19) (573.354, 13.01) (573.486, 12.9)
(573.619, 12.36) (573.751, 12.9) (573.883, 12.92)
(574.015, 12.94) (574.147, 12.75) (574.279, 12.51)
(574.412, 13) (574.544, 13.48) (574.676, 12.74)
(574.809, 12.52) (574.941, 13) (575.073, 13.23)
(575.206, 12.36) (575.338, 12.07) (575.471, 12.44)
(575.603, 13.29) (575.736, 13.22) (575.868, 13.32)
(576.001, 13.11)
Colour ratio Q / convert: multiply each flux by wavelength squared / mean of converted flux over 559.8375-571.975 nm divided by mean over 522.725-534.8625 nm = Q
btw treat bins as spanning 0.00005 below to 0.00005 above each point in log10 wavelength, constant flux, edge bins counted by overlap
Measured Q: 1.34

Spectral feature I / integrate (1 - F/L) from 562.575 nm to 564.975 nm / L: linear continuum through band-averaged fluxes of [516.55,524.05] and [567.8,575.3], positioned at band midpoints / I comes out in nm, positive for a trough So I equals -0.145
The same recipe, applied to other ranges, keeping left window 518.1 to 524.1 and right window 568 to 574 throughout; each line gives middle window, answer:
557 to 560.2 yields 0.014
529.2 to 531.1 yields -0.385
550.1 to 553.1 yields -0.189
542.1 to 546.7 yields -0.445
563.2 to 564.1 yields -0.054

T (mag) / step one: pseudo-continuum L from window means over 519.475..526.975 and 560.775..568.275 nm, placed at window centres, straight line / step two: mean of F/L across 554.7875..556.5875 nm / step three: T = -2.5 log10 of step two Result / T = -0.05 mag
